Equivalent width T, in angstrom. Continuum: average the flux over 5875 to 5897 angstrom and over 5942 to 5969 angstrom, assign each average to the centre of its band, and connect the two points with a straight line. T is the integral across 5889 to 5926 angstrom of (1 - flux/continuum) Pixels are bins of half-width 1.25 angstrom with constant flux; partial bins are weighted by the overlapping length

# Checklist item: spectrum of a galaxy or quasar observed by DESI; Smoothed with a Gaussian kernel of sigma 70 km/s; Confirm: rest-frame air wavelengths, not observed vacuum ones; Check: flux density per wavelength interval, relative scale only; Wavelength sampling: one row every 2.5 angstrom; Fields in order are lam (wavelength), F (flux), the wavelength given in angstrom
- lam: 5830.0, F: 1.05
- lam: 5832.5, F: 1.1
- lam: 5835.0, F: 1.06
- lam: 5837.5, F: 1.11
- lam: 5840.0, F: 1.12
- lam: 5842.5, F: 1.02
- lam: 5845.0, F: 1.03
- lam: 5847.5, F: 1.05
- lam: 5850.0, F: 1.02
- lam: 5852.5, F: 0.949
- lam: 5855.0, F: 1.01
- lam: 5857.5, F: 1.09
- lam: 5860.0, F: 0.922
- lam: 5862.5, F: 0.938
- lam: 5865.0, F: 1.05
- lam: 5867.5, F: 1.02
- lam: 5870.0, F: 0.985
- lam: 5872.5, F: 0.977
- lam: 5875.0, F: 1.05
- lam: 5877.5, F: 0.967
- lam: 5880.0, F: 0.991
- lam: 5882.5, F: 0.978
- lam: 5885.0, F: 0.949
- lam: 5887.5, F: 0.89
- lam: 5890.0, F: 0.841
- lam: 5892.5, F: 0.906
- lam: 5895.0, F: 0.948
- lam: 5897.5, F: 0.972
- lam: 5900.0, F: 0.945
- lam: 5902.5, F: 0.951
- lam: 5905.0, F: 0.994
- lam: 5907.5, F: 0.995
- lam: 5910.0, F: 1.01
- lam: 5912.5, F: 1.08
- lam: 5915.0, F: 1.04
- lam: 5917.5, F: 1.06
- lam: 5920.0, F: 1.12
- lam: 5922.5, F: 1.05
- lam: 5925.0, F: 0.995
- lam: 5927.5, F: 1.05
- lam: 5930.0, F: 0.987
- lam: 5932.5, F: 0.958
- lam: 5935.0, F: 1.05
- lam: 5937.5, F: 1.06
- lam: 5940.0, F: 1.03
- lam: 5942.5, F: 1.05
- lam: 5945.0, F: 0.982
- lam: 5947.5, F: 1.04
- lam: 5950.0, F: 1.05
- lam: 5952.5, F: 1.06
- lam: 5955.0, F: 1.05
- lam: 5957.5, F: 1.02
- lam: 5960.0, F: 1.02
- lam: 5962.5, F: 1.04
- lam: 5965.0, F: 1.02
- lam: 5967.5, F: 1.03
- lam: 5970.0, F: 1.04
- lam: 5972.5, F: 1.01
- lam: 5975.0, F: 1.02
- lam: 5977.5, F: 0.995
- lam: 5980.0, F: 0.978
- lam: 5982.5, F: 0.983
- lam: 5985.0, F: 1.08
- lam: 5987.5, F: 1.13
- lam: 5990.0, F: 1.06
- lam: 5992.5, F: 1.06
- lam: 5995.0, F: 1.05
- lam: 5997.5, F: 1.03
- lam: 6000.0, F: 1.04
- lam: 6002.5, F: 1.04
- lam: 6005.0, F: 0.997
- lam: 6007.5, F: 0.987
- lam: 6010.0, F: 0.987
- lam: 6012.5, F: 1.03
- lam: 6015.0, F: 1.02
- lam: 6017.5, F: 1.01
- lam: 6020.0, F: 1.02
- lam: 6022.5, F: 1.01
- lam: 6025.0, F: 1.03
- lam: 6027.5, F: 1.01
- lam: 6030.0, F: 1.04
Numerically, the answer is -0.9 angstrom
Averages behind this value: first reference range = 0.942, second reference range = 1.03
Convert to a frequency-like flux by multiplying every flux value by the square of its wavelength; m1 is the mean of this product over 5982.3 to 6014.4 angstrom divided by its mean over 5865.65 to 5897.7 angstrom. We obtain 1.1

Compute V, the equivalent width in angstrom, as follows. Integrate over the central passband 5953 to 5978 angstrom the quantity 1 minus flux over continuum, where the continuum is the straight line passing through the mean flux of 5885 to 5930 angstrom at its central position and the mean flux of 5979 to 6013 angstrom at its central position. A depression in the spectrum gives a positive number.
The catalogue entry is -0.2 angstrom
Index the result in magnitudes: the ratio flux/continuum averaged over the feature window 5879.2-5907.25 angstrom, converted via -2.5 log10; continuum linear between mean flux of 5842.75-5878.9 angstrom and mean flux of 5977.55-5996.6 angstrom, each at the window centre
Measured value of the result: 0.079 mag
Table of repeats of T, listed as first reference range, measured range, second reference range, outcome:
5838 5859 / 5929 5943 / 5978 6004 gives 0.26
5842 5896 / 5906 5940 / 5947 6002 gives -0.85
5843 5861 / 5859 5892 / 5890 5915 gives 0.98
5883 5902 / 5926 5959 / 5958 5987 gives -1.46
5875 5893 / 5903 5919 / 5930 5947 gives -0.77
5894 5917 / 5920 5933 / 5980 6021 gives -0.24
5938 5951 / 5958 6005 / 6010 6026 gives -0.42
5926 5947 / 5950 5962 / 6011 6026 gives -0.21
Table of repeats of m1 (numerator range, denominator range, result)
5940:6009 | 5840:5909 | 1.09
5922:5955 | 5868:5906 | 1.09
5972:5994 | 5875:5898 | 1.14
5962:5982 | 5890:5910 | 1.09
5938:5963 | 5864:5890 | 1.08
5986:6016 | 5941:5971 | 1.02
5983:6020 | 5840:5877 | 1.07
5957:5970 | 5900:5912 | 1.06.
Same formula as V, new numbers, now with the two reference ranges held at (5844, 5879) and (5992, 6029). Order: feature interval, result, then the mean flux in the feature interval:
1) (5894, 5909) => 0.6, 0.969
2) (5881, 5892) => 1.0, 0.916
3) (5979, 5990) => -0.3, 1.05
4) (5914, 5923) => -0.5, 1.07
